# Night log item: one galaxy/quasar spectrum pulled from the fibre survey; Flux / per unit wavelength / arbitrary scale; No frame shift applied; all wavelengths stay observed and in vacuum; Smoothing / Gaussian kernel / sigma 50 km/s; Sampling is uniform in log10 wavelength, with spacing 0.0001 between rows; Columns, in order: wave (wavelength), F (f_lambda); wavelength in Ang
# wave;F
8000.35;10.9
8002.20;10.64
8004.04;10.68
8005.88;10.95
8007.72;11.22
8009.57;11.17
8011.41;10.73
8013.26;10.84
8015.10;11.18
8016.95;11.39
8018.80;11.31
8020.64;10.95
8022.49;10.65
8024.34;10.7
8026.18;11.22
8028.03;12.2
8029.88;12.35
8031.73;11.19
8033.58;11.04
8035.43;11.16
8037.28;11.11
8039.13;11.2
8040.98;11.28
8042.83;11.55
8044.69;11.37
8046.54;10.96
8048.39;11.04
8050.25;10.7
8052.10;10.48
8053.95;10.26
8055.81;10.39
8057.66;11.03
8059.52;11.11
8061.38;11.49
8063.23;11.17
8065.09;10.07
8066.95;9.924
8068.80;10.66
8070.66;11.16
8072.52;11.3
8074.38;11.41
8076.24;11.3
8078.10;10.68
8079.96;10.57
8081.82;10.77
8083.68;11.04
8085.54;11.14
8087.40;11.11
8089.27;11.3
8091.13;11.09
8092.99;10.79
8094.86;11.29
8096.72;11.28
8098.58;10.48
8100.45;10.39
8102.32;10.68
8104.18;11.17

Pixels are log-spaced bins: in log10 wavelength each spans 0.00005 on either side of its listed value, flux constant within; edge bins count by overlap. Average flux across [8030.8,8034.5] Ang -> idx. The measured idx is 11.1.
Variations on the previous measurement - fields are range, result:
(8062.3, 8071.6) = 10.6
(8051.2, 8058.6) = 10.5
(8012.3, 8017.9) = 11.1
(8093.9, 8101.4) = 10.8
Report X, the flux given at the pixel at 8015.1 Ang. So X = 11.18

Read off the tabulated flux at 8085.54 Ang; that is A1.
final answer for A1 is 11.14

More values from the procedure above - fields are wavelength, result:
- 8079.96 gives 10.57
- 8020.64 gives 10.95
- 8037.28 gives 11.11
